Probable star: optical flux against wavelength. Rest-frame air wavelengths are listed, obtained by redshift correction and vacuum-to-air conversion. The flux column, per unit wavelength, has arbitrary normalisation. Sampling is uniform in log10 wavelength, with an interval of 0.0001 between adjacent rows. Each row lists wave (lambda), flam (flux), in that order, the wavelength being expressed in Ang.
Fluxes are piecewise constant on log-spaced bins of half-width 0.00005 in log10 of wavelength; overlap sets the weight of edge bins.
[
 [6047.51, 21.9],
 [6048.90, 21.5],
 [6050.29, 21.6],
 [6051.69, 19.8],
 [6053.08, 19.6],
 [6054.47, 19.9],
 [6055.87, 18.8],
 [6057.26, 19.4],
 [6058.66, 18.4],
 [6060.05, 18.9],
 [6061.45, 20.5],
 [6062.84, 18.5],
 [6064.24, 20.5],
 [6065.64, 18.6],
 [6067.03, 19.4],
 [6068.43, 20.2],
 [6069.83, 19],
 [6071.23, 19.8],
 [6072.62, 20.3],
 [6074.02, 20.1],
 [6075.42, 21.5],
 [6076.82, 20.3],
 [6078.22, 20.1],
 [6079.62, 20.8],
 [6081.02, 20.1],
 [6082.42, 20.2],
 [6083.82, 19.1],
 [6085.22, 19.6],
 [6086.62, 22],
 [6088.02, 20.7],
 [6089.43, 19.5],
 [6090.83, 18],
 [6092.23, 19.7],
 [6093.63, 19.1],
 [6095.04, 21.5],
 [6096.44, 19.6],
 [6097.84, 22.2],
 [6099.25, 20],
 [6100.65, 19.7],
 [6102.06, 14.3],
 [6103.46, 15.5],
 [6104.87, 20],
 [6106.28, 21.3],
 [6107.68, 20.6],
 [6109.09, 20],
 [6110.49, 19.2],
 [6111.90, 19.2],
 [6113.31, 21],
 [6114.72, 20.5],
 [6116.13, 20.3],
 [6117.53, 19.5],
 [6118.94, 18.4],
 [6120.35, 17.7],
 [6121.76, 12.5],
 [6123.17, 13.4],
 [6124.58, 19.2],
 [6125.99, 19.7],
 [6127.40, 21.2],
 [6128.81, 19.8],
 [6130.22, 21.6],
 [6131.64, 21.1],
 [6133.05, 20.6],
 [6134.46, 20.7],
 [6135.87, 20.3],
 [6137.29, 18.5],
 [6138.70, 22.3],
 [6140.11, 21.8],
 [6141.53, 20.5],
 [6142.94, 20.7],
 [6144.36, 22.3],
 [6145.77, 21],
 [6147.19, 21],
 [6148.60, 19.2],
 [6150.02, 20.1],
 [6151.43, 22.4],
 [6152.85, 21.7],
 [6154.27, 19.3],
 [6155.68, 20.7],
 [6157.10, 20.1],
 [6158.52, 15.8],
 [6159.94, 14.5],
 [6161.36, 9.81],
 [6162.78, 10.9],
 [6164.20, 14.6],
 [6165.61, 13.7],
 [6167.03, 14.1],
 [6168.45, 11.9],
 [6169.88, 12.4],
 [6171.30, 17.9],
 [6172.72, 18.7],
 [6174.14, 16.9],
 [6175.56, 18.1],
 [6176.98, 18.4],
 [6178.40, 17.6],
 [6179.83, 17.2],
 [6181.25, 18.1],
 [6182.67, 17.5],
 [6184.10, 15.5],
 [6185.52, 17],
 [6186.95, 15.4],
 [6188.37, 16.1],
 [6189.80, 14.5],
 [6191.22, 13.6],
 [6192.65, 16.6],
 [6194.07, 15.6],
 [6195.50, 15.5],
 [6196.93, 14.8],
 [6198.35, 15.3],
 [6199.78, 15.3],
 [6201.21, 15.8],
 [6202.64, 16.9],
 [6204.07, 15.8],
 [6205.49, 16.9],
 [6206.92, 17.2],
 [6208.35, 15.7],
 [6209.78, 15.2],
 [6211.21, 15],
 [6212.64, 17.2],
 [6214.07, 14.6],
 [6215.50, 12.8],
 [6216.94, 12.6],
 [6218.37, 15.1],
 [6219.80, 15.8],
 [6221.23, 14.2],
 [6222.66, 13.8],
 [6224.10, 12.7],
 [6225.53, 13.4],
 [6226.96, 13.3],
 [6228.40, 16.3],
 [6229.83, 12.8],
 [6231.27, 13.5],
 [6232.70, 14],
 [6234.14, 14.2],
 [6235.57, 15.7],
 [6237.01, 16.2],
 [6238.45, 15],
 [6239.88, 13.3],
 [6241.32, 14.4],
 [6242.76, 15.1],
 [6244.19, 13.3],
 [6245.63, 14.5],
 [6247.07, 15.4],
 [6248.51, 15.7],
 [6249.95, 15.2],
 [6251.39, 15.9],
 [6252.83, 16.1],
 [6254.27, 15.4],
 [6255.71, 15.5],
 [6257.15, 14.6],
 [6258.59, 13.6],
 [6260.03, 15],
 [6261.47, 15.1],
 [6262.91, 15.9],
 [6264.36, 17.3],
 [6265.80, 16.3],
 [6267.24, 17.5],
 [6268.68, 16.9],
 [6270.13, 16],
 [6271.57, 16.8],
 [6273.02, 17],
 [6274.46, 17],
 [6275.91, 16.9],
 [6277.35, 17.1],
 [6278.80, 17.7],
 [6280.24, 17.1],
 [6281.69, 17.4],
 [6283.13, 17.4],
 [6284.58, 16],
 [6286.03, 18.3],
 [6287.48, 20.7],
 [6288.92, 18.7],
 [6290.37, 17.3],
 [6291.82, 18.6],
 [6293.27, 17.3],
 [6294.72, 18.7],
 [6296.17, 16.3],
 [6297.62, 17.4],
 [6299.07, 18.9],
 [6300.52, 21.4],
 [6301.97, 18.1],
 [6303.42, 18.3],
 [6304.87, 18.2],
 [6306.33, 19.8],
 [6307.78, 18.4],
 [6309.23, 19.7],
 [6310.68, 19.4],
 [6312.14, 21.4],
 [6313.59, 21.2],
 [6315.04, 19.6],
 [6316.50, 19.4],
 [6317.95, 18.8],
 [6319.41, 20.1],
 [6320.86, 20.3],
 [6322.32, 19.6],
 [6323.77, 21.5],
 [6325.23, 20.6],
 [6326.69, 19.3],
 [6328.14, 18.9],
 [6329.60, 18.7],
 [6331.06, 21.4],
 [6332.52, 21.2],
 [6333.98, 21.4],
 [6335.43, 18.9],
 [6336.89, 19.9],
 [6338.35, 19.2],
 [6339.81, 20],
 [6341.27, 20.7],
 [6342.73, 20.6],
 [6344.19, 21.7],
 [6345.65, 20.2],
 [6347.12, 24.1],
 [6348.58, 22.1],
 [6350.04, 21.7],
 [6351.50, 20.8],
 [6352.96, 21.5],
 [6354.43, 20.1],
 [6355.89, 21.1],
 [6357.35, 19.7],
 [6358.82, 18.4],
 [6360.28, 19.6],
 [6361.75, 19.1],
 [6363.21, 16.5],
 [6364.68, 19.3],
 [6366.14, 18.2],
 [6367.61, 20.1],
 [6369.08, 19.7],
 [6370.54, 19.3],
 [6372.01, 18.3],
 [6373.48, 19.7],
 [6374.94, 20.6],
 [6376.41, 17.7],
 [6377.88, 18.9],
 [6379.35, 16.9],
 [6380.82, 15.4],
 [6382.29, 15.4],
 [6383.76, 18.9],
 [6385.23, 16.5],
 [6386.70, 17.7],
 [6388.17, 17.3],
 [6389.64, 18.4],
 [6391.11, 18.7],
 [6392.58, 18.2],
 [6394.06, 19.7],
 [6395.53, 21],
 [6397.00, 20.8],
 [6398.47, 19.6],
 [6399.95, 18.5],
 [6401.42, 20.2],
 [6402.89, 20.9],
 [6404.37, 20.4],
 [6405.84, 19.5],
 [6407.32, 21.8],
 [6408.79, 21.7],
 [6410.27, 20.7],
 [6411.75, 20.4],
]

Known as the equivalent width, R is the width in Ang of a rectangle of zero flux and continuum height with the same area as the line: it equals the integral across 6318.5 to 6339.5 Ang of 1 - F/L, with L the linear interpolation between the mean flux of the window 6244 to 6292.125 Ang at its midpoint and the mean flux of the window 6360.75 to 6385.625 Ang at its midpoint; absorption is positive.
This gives -3.0 Ang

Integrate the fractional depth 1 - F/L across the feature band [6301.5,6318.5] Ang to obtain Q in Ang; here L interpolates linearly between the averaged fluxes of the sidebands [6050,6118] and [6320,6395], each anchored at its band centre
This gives 0.1 Ang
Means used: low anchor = 19.8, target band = 19.4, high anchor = 19.5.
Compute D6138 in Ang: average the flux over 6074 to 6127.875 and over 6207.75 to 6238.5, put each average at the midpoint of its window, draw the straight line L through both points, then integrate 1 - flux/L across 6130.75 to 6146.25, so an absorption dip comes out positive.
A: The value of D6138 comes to -2.6 Ang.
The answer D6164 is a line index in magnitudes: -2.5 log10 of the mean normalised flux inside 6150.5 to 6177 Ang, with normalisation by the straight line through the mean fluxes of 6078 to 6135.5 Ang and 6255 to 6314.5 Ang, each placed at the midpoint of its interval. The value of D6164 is 0.15 mag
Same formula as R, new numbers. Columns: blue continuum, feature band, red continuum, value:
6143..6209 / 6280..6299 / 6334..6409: 0.5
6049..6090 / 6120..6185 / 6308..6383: 5.8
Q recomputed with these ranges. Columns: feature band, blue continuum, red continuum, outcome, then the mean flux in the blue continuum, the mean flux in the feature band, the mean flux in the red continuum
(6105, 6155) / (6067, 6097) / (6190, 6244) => -4.9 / 20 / 20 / 14.9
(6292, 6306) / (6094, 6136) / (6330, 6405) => 0.8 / 19.3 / 18.3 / 19.5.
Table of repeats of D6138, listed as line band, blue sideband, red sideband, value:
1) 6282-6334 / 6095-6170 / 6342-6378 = 1.3 Ang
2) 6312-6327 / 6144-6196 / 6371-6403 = -1.7 Ang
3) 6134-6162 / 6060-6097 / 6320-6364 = 0.5 Ang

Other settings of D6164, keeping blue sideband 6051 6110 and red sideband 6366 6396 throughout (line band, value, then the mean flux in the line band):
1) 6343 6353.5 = -0.17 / 21.7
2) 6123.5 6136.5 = -0.04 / 20.3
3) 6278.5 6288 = 0.06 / 17.7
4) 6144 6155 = -0.08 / 20.8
